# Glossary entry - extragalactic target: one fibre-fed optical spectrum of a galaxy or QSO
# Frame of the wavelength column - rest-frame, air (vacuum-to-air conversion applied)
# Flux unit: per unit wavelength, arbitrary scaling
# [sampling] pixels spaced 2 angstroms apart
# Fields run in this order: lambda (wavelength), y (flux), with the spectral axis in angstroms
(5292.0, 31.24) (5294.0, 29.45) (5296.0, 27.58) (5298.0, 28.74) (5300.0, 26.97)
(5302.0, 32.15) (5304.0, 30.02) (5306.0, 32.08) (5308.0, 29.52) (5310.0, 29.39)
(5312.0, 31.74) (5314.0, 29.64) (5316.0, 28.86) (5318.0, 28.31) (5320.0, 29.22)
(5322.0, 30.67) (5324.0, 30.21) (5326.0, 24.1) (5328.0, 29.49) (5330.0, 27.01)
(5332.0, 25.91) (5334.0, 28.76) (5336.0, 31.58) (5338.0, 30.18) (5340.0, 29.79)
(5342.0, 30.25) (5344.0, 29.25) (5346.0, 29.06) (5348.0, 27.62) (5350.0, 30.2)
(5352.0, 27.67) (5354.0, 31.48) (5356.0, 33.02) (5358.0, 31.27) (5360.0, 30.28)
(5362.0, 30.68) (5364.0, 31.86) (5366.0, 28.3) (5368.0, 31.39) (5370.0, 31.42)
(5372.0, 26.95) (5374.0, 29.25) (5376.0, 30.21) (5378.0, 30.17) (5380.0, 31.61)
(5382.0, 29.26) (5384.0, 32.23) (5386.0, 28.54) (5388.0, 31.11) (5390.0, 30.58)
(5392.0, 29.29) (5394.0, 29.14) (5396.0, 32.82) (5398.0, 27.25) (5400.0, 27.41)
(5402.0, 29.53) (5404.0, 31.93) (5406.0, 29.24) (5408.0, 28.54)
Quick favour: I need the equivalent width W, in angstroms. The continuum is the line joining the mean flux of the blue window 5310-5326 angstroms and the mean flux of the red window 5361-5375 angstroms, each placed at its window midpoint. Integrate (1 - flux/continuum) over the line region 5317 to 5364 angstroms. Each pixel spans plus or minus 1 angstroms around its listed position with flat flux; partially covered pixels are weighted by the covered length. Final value 0.4 angstroms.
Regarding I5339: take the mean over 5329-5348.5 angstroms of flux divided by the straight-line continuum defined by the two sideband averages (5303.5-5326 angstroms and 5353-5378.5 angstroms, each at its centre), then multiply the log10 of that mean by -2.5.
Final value 0.04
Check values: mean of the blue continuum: 29.7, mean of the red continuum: 30.5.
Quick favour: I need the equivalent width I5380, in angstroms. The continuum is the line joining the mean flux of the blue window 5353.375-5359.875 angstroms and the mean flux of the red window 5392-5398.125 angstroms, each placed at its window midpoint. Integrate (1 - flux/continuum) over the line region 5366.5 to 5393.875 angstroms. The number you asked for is 0.5 angstroms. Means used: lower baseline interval 31.7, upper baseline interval 30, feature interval 30.1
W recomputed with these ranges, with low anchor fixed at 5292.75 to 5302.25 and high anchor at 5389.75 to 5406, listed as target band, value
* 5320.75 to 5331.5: 0.3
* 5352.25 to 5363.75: -0.7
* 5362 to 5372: -0.3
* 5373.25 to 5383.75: -0.3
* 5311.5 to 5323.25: -0.3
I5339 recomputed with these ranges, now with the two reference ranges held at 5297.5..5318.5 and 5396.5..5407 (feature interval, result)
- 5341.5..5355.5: 0.00 mag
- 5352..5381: -0.04 mag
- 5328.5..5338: 0.04 mag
